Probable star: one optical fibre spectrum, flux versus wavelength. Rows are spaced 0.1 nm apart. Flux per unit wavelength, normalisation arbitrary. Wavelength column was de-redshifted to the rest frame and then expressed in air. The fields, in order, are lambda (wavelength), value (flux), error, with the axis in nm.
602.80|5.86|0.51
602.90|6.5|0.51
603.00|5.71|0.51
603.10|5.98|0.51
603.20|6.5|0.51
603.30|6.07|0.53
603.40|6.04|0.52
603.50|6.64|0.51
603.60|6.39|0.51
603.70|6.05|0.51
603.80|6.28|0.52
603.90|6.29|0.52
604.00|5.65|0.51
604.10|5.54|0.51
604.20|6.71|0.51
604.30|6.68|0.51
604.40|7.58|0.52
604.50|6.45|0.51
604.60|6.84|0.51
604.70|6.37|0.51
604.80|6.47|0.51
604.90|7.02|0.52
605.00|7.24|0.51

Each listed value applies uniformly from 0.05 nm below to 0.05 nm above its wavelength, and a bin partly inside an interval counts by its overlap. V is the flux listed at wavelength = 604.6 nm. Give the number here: 6.84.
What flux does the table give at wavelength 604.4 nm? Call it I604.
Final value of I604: 7.58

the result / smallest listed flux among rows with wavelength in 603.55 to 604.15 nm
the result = 5.54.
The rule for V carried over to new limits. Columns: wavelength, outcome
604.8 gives 6.47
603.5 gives 6.64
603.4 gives 6.04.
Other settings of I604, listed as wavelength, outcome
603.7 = 6.05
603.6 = 6.39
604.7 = 6.37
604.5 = 6.45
